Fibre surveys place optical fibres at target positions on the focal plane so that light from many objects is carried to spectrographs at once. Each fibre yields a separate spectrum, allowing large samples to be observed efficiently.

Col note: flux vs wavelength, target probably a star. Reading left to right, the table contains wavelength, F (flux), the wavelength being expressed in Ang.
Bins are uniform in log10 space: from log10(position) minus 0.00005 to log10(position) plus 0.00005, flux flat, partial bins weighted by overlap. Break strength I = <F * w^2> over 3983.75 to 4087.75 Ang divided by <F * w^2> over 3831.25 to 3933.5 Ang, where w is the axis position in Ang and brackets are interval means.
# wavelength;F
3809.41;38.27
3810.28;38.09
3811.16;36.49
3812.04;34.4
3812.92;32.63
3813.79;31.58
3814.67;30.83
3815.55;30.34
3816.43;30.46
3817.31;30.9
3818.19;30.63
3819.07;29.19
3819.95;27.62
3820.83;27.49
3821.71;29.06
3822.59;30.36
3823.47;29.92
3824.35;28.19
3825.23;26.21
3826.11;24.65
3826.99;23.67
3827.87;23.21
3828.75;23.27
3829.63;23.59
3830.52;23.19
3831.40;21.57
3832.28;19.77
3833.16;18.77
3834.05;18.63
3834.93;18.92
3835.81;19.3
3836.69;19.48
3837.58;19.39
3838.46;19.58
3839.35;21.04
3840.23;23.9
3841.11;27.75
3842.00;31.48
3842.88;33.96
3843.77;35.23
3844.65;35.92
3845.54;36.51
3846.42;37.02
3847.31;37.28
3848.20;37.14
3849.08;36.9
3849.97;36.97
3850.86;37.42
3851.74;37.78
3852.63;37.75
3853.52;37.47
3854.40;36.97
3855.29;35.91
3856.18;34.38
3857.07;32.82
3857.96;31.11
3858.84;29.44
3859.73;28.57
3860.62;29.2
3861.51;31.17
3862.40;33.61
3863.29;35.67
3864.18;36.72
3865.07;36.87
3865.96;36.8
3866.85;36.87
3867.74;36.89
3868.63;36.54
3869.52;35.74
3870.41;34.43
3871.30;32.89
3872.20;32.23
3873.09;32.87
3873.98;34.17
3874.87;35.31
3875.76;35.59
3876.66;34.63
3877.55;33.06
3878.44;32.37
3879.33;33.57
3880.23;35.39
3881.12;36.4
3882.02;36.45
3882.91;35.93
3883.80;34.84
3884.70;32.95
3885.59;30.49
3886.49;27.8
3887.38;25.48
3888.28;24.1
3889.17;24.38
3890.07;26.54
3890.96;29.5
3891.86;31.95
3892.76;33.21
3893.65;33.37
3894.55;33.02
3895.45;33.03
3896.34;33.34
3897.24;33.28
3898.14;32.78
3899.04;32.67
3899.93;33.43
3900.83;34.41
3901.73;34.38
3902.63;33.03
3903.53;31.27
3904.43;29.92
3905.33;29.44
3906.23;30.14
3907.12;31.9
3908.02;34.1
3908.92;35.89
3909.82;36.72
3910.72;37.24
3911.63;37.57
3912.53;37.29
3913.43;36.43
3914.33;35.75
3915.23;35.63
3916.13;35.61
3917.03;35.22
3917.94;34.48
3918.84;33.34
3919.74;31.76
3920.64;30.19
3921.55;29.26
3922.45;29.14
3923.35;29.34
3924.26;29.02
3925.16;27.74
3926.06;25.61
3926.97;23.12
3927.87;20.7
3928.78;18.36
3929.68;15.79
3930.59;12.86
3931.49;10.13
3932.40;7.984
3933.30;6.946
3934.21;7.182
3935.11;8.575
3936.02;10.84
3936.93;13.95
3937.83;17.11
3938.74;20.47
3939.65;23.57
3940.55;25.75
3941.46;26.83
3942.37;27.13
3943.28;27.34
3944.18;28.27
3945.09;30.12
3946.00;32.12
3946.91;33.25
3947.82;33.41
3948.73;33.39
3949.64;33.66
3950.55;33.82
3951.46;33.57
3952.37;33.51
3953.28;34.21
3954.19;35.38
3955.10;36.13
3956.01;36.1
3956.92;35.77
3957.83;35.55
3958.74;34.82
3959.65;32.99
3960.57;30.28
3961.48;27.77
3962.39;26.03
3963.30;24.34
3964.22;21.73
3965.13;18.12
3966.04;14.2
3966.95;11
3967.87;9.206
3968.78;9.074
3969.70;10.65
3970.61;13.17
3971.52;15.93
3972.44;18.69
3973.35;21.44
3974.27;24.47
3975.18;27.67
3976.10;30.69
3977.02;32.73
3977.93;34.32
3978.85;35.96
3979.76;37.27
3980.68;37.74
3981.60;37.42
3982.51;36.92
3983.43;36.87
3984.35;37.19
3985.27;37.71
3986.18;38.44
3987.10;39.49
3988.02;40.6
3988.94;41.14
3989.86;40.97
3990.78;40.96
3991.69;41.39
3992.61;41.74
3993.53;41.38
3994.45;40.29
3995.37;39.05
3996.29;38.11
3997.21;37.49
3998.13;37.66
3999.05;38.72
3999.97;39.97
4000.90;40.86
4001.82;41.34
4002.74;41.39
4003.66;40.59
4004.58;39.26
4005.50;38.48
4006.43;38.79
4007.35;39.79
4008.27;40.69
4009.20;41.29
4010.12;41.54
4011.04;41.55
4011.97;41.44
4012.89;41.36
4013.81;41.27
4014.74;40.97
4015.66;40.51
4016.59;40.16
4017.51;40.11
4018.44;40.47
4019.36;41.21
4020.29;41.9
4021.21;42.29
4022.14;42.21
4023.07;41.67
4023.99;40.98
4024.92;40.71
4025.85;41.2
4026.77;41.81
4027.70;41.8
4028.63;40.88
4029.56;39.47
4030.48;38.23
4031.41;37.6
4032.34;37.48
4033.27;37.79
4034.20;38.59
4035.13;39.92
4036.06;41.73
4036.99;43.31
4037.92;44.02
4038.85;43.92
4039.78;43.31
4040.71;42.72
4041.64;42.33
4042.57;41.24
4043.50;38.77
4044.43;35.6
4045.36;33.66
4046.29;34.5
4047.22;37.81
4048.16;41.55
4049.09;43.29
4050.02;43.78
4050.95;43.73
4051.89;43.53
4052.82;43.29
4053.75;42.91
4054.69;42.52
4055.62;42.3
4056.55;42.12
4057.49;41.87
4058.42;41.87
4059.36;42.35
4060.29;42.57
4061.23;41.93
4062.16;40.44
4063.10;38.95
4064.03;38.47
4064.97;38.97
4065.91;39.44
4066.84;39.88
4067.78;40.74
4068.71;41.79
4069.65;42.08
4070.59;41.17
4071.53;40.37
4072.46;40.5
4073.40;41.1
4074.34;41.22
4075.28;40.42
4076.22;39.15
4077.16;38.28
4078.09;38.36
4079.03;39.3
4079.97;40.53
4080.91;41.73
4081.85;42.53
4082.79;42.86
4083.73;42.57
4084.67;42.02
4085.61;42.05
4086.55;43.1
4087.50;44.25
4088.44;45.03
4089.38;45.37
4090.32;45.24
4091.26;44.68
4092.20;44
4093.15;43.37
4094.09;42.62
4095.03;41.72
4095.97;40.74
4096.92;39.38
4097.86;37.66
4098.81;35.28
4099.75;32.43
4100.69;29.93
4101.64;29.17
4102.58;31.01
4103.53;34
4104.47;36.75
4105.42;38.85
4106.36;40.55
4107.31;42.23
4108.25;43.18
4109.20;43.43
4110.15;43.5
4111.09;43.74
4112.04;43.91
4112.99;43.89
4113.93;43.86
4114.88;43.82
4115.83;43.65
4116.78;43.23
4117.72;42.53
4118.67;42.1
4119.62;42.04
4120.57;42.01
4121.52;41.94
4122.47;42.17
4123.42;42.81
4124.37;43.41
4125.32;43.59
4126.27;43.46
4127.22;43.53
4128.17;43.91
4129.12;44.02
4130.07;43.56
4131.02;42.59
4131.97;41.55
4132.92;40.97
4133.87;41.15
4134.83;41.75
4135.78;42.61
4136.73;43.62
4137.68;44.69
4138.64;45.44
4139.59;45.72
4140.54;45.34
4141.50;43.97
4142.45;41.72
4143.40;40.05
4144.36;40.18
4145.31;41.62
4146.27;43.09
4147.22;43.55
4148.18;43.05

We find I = 1.4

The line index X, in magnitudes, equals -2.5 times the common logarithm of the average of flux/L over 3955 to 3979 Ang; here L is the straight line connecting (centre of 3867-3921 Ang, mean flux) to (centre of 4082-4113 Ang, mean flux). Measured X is 0.414 mag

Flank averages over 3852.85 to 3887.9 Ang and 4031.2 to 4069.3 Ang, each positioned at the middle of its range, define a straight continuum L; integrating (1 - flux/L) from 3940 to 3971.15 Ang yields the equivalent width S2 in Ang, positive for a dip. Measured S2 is 8.2 Ang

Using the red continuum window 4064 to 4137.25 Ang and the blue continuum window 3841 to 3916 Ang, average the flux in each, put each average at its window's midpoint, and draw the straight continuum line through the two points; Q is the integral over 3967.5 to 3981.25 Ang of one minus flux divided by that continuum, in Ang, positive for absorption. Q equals 4.8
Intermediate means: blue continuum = 33.8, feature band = 24.1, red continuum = 41.2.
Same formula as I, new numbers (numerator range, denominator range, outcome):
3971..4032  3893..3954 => 1.40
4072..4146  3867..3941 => 1.57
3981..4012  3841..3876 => 1.22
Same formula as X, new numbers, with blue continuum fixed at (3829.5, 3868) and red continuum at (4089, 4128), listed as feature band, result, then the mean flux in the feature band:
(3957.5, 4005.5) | 0.128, 32.1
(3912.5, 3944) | 0.375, 23.9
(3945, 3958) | 0.021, 34.1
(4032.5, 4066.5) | -0.062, 40.9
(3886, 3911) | 0.035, 31.6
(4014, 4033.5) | -0.080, 40.5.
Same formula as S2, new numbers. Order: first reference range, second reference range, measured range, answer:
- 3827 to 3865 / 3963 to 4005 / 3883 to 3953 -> 5.6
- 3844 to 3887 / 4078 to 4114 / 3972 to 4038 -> -0.8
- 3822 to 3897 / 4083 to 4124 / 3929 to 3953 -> 8.2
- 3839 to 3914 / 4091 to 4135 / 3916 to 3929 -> 2.2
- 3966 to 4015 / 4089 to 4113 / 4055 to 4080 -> -1.6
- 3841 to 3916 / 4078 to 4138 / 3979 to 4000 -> -0.8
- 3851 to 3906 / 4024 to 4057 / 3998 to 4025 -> -0.9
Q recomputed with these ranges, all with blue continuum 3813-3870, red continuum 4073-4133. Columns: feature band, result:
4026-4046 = -0.9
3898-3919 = -0.7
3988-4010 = -1.9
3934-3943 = 4.1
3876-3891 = 0.2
